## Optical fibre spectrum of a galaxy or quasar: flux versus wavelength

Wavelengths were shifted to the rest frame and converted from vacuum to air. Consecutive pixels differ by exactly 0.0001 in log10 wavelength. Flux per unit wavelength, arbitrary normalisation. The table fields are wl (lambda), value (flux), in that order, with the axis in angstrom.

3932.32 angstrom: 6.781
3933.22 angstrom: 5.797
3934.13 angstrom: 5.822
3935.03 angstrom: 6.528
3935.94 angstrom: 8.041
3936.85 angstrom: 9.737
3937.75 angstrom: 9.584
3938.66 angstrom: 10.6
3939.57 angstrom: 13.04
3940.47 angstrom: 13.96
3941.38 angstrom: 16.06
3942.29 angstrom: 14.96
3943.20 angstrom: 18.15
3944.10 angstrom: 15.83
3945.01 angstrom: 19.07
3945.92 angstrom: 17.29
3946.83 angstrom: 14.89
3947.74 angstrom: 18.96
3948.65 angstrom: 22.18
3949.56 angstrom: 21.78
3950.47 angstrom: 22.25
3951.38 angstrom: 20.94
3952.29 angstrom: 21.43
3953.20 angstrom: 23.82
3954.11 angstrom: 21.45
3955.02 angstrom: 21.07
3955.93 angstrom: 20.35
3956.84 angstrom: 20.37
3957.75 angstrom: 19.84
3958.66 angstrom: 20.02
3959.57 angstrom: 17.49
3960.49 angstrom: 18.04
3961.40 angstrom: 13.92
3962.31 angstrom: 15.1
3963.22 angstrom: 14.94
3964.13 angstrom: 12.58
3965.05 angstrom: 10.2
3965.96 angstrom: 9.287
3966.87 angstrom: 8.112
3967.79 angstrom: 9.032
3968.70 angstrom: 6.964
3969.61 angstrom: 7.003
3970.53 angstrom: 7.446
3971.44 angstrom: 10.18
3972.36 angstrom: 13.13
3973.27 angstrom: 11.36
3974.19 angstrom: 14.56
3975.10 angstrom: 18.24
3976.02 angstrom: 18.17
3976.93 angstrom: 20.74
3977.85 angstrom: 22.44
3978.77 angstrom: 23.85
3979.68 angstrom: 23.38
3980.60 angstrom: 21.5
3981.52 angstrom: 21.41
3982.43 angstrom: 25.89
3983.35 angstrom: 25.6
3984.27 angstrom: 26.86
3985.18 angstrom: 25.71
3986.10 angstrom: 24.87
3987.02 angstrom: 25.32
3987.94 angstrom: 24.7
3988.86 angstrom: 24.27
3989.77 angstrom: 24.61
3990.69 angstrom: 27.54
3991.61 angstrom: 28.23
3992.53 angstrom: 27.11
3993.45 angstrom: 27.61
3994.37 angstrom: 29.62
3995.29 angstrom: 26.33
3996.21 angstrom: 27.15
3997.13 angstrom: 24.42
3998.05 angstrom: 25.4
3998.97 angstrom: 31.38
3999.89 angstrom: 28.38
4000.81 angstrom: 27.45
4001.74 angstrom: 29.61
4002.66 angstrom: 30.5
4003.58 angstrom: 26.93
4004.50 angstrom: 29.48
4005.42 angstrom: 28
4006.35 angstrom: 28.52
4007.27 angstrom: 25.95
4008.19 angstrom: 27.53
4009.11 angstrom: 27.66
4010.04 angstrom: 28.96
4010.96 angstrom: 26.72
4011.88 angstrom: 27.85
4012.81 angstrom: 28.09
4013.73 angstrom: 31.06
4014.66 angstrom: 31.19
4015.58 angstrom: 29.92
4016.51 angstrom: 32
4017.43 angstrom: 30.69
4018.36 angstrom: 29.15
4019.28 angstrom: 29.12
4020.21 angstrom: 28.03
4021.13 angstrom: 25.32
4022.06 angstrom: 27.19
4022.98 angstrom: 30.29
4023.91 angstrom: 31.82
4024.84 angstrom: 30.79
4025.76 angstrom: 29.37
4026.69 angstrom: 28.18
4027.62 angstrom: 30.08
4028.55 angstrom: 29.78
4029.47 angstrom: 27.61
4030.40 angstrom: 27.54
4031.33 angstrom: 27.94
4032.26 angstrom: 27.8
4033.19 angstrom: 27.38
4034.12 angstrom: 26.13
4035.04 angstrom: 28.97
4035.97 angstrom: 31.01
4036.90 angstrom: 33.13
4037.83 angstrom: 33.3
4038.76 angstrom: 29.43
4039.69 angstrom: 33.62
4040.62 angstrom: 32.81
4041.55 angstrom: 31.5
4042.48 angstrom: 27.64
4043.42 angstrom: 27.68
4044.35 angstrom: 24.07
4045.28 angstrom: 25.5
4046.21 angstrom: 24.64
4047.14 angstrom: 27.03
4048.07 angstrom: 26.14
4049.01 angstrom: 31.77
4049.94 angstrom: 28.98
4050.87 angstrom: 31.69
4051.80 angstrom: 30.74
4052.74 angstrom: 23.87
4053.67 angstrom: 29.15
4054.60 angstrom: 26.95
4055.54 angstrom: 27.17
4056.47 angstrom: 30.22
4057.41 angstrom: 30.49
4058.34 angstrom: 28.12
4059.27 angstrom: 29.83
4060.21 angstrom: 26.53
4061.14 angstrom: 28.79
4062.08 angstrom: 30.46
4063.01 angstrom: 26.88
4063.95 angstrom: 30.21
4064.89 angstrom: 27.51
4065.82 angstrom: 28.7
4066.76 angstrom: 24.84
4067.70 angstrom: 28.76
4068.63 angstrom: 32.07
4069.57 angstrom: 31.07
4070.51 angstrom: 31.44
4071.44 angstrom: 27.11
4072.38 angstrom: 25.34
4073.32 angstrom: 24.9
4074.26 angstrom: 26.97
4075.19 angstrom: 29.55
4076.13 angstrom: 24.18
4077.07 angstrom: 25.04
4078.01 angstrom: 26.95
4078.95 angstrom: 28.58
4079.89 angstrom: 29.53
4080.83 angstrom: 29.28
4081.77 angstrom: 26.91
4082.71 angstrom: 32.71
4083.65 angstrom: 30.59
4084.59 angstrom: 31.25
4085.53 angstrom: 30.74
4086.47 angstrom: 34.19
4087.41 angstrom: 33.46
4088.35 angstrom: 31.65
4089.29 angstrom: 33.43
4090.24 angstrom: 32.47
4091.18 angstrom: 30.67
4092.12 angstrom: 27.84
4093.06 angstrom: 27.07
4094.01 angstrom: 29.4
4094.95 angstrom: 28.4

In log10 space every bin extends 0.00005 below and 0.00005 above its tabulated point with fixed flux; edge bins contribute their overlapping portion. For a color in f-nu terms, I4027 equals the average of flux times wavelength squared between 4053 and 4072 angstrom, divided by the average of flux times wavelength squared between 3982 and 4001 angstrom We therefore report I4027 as 1.12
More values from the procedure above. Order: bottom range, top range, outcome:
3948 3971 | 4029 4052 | 1.86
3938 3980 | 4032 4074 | 1.84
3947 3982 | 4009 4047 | 1.77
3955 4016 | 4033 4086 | 1.34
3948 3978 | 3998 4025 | 1.83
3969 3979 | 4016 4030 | 2.02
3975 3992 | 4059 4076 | 1.23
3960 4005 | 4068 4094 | 1.47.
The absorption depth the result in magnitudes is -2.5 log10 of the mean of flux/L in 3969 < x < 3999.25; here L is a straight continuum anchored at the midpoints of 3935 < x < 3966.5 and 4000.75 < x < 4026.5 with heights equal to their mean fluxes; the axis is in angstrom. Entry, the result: 0.06 mag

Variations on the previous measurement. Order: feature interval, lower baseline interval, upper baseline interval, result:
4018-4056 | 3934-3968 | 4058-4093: -0.15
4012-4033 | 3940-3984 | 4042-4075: -0.21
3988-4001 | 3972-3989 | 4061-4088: -0.19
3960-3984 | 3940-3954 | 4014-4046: 0.38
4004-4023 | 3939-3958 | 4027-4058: -0.12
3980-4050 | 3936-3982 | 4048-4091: -0.23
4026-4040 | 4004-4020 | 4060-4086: -0.02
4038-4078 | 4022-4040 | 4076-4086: 0.03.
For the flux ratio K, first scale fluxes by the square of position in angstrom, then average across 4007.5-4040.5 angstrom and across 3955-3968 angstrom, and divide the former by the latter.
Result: 2.0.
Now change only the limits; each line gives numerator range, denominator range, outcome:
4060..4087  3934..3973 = 2.03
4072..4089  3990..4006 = 1.09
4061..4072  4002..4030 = 1.03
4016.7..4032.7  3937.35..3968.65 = 1.81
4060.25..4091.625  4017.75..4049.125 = 1.04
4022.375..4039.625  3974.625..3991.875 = 1.27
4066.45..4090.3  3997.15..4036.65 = 1.05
